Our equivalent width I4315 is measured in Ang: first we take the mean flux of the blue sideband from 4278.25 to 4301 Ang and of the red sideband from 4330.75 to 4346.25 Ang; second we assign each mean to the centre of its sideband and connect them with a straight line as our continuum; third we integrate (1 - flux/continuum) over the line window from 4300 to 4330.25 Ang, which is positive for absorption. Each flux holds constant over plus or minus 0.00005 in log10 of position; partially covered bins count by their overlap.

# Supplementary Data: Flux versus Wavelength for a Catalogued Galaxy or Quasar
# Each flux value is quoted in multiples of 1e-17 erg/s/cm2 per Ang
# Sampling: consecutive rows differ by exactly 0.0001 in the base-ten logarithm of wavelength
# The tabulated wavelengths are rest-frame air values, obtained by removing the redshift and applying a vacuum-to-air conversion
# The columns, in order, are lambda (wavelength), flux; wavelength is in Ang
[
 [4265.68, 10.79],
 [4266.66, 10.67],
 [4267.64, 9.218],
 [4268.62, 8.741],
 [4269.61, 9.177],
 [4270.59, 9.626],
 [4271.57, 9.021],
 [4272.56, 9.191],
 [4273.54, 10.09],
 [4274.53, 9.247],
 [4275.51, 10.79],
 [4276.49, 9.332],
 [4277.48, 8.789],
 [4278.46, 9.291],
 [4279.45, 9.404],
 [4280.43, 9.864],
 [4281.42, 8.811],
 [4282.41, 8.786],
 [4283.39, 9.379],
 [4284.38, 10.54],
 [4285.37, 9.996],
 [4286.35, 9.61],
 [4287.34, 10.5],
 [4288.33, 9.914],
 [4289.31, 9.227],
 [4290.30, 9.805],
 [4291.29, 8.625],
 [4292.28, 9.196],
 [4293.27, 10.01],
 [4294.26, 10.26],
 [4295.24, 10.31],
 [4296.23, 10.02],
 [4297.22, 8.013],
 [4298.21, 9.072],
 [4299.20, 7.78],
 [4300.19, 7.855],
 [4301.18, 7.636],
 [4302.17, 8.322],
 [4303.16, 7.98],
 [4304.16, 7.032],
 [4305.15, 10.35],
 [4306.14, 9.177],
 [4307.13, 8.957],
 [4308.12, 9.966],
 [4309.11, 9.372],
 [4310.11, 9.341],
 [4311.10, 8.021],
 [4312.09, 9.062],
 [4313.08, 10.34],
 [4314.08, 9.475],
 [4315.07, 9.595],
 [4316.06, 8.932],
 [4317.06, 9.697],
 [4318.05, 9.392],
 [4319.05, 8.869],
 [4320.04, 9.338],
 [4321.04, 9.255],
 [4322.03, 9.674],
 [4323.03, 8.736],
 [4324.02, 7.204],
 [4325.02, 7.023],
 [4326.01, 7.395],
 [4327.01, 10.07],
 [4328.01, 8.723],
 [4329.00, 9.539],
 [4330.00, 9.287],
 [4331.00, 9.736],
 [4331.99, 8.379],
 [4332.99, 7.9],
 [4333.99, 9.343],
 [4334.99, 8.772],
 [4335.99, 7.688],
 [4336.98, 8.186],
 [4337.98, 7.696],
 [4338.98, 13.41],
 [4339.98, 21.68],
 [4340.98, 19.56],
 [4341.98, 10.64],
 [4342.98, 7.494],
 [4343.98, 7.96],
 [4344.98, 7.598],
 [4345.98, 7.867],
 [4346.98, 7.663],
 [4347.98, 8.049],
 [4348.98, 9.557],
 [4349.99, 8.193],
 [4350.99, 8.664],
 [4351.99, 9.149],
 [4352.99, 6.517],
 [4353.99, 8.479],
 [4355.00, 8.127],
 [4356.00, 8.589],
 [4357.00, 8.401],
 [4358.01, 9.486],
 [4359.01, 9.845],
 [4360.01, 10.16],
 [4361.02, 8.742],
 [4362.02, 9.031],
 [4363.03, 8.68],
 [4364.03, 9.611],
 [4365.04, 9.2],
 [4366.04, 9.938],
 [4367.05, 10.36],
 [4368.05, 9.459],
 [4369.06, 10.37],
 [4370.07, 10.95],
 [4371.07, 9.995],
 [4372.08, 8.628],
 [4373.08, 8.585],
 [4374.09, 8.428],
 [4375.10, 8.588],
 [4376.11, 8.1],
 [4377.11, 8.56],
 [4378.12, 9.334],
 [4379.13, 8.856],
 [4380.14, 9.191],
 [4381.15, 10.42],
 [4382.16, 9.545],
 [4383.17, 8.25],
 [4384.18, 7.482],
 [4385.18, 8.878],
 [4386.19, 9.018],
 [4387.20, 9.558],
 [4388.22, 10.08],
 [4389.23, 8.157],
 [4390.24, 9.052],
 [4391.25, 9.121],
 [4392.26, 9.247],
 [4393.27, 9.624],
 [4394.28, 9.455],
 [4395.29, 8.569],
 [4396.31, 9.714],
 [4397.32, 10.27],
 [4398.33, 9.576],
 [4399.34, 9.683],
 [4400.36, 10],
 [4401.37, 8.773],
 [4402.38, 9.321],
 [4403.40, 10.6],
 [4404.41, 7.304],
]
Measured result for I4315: 2.9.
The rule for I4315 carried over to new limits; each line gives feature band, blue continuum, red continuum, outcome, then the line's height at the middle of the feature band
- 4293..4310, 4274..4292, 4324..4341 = 1.3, 9.68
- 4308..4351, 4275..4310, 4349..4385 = -1.3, 9.15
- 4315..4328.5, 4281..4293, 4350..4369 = 0.7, 9.3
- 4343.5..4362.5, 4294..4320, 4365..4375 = 1.8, 9.42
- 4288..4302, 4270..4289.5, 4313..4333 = 0.4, 9.37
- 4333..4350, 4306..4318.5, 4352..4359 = -2.6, 8.73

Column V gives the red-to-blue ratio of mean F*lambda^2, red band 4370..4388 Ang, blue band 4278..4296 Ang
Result 0.97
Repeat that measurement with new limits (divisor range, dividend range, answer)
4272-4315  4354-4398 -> 1.03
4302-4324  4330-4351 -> 1.09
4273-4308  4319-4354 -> 1.03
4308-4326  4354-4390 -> 1.04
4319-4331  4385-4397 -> 1.08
